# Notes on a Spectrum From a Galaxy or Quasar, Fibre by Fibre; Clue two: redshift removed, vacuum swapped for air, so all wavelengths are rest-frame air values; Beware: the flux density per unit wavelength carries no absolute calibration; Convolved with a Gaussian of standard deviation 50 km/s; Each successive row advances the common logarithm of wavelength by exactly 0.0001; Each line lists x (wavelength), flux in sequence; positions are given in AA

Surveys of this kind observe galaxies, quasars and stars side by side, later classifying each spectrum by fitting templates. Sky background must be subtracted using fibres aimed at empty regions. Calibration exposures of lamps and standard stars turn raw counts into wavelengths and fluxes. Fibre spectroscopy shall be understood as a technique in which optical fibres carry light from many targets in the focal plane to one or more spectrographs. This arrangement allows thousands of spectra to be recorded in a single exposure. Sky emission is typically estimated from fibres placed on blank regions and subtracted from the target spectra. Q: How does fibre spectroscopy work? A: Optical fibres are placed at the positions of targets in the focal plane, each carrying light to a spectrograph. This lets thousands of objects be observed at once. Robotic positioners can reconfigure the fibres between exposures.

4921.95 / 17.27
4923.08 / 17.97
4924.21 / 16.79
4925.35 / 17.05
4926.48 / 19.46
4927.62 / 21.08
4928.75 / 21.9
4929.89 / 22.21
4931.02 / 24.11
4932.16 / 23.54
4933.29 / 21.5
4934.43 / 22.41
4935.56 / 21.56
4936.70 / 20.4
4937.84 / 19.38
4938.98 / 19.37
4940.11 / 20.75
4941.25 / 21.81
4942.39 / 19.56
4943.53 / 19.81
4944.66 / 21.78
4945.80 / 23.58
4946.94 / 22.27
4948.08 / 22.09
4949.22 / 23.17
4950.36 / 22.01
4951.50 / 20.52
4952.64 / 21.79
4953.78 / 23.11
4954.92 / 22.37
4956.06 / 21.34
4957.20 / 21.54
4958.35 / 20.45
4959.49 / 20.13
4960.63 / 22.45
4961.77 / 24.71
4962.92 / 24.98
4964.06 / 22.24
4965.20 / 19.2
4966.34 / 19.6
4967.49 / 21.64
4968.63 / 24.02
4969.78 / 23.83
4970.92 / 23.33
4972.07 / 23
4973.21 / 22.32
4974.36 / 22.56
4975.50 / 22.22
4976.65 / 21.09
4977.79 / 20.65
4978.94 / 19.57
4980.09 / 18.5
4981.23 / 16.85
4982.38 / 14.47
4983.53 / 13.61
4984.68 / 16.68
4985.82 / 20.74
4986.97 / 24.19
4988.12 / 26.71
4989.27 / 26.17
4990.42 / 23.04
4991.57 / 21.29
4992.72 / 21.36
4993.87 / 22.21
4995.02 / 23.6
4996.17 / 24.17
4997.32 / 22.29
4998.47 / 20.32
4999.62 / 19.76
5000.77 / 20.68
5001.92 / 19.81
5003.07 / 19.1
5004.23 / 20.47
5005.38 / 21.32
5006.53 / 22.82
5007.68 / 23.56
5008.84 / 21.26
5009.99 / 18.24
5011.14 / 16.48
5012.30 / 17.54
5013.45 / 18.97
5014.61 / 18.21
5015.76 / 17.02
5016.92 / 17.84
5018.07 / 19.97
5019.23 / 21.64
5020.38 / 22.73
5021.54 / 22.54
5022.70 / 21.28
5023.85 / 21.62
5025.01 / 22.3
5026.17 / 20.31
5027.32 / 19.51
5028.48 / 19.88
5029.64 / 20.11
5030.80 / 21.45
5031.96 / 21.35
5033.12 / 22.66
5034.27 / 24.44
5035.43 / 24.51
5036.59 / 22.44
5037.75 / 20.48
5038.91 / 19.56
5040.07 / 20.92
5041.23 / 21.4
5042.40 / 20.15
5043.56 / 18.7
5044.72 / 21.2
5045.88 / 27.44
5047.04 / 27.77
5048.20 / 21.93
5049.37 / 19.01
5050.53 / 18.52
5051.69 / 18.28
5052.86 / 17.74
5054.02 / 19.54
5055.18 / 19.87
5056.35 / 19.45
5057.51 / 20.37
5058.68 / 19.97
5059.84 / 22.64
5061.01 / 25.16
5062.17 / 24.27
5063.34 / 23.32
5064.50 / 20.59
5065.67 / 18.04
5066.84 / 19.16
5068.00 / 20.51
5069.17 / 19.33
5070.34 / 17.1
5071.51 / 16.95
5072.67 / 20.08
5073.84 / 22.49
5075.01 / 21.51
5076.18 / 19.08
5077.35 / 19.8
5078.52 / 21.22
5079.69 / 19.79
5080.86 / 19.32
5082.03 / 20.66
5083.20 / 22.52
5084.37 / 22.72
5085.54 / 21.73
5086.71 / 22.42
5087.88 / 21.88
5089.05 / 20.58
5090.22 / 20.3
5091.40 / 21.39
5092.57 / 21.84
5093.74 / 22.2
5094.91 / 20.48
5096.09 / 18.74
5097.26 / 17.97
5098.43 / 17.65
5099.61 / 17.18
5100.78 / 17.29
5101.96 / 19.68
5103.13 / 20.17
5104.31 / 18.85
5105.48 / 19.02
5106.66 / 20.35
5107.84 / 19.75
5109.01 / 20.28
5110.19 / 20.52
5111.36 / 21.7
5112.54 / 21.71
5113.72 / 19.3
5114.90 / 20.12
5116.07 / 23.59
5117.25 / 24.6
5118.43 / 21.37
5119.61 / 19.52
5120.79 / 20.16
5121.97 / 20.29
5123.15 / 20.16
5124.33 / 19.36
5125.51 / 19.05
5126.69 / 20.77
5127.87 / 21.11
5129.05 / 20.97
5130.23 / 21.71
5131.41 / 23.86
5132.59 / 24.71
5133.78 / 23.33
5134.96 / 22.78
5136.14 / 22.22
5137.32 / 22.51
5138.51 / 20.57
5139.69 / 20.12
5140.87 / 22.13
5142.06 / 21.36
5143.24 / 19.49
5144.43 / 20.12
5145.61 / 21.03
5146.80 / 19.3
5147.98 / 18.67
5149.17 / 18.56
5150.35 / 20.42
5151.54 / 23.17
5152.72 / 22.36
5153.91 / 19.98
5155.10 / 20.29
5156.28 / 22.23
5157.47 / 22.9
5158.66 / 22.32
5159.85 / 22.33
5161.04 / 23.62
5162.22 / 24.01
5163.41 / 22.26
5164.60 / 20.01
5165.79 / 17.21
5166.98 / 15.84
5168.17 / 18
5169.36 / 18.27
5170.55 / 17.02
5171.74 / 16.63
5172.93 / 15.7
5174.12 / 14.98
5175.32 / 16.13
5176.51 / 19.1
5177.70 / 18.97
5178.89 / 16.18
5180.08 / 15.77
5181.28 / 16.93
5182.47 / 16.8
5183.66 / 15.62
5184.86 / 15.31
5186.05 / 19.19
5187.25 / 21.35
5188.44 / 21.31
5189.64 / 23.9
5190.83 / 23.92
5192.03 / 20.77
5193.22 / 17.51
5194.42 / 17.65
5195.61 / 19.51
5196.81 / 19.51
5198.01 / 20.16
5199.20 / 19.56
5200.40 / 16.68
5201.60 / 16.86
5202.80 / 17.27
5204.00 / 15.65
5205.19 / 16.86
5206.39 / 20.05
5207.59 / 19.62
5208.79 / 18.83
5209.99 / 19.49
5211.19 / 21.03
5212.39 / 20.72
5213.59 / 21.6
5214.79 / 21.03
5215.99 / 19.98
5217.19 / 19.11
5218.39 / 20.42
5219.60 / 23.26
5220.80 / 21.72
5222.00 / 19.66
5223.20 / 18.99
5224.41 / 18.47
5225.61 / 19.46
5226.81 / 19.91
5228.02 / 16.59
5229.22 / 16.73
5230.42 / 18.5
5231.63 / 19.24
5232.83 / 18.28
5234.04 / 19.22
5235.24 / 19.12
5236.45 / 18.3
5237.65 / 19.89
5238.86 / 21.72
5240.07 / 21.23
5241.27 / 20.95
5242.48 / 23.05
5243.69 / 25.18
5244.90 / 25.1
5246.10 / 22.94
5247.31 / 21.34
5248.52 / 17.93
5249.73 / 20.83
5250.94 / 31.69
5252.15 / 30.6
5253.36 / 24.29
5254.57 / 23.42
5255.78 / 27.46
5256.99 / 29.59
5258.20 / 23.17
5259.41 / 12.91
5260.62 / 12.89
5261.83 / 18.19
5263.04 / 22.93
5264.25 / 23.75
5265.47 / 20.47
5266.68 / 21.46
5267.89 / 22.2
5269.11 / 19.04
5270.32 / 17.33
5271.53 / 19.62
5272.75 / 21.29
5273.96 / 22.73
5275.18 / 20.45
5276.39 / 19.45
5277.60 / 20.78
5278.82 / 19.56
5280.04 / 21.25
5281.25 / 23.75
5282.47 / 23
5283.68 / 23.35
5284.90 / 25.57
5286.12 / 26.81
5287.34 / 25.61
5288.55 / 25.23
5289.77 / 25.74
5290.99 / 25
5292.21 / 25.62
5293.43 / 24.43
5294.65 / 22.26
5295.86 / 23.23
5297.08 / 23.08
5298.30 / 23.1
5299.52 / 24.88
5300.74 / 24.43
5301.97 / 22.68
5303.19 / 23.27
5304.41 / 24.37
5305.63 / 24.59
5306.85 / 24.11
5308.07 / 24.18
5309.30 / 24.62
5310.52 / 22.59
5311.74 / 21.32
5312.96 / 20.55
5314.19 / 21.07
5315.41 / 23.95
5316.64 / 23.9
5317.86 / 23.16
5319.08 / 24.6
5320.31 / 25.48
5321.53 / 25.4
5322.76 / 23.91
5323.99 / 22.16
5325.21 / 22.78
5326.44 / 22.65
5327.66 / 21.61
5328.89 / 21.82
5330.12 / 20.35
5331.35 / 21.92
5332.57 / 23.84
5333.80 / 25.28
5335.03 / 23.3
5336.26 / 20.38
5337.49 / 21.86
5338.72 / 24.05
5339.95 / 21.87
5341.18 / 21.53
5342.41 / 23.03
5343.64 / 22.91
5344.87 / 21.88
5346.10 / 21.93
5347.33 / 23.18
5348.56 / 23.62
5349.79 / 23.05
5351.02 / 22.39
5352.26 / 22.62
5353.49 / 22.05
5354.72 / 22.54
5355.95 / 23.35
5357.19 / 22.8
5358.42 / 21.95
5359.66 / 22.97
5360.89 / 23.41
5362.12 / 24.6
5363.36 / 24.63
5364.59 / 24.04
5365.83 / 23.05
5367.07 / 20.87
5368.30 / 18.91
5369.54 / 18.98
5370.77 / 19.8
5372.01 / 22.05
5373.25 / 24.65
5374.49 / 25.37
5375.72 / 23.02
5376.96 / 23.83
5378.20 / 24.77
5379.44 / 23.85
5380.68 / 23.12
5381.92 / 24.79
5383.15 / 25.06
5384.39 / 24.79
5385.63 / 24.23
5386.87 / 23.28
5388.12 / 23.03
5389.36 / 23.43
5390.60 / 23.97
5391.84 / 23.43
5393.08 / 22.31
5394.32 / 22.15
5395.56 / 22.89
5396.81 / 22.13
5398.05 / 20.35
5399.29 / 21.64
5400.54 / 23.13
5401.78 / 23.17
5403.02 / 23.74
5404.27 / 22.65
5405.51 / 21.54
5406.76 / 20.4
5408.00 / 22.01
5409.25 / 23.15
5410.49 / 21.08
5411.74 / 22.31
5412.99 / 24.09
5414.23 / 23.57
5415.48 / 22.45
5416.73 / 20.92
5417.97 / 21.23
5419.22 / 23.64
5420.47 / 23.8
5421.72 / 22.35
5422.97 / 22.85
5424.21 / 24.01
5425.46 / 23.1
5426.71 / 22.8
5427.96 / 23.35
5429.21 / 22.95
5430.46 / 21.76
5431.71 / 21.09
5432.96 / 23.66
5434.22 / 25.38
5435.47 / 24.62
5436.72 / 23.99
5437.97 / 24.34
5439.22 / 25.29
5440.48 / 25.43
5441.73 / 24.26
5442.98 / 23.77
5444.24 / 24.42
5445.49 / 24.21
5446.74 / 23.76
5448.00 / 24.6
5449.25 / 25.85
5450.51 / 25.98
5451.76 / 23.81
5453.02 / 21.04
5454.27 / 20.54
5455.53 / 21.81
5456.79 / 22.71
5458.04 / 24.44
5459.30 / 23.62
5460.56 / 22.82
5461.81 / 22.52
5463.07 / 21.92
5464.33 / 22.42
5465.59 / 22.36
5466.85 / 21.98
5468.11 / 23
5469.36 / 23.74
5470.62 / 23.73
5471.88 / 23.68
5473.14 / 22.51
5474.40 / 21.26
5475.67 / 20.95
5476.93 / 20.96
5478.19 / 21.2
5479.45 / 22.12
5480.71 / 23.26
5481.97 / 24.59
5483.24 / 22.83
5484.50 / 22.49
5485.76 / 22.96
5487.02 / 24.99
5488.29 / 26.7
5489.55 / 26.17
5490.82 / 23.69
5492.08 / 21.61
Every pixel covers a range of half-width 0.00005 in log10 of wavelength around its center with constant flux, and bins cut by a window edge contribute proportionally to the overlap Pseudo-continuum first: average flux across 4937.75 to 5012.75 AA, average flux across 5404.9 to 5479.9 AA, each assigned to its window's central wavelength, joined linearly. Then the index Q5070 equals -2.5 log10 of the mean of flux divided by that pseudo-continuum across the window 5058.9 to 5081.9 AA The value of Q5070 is 0.055 mag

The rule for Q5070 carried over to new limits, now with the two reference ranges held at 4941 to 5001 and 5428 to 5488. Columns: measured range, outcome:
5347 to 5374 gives 0.02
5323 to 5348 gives 0.02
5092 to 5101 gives 0.14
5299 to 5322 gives -0.04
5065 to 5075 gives 0.13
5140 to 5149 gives 0.10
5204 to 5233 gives 0.15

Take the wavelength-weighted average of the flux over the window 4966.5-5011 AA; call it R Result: 21.2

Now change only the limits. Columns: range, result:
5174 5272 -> 20.1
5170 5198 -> 18.3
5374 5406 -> 23.3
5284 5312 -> 24.2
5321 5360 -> 22.6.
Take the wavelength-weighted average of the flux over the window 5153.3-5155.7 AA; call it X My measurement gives 20.2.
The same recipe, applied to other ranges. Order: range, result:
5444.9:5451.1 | 24.9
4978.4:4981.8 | 18.3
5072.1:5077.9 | 20.6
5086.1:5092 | 21.3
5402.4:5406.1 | 22.7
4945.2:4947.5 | 22.9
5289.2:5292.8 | 25.4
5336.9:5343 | 22.5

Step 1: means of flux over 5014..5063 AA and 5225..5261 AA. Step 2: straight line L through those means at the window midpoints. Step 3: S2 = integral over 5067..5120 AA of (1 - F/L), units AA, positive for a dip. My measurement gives 2.16 AA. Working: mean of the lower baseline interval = 21.1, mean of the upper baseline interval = 21.4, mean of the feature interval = 20.3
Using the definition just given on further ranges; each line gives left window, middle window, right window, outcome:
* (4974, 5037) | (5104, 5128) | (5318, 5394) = 1.03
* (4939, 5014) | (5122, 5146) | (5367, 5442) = 0.59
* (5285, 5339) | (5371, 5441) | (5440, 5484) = 0.28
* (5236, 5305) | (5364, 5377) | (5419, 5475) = 0.50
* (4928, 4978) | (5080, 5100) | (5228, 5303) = 1.29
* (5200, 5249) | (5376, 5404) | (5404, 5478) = -1.32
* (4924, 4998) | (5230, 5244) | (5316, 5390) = 1.38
